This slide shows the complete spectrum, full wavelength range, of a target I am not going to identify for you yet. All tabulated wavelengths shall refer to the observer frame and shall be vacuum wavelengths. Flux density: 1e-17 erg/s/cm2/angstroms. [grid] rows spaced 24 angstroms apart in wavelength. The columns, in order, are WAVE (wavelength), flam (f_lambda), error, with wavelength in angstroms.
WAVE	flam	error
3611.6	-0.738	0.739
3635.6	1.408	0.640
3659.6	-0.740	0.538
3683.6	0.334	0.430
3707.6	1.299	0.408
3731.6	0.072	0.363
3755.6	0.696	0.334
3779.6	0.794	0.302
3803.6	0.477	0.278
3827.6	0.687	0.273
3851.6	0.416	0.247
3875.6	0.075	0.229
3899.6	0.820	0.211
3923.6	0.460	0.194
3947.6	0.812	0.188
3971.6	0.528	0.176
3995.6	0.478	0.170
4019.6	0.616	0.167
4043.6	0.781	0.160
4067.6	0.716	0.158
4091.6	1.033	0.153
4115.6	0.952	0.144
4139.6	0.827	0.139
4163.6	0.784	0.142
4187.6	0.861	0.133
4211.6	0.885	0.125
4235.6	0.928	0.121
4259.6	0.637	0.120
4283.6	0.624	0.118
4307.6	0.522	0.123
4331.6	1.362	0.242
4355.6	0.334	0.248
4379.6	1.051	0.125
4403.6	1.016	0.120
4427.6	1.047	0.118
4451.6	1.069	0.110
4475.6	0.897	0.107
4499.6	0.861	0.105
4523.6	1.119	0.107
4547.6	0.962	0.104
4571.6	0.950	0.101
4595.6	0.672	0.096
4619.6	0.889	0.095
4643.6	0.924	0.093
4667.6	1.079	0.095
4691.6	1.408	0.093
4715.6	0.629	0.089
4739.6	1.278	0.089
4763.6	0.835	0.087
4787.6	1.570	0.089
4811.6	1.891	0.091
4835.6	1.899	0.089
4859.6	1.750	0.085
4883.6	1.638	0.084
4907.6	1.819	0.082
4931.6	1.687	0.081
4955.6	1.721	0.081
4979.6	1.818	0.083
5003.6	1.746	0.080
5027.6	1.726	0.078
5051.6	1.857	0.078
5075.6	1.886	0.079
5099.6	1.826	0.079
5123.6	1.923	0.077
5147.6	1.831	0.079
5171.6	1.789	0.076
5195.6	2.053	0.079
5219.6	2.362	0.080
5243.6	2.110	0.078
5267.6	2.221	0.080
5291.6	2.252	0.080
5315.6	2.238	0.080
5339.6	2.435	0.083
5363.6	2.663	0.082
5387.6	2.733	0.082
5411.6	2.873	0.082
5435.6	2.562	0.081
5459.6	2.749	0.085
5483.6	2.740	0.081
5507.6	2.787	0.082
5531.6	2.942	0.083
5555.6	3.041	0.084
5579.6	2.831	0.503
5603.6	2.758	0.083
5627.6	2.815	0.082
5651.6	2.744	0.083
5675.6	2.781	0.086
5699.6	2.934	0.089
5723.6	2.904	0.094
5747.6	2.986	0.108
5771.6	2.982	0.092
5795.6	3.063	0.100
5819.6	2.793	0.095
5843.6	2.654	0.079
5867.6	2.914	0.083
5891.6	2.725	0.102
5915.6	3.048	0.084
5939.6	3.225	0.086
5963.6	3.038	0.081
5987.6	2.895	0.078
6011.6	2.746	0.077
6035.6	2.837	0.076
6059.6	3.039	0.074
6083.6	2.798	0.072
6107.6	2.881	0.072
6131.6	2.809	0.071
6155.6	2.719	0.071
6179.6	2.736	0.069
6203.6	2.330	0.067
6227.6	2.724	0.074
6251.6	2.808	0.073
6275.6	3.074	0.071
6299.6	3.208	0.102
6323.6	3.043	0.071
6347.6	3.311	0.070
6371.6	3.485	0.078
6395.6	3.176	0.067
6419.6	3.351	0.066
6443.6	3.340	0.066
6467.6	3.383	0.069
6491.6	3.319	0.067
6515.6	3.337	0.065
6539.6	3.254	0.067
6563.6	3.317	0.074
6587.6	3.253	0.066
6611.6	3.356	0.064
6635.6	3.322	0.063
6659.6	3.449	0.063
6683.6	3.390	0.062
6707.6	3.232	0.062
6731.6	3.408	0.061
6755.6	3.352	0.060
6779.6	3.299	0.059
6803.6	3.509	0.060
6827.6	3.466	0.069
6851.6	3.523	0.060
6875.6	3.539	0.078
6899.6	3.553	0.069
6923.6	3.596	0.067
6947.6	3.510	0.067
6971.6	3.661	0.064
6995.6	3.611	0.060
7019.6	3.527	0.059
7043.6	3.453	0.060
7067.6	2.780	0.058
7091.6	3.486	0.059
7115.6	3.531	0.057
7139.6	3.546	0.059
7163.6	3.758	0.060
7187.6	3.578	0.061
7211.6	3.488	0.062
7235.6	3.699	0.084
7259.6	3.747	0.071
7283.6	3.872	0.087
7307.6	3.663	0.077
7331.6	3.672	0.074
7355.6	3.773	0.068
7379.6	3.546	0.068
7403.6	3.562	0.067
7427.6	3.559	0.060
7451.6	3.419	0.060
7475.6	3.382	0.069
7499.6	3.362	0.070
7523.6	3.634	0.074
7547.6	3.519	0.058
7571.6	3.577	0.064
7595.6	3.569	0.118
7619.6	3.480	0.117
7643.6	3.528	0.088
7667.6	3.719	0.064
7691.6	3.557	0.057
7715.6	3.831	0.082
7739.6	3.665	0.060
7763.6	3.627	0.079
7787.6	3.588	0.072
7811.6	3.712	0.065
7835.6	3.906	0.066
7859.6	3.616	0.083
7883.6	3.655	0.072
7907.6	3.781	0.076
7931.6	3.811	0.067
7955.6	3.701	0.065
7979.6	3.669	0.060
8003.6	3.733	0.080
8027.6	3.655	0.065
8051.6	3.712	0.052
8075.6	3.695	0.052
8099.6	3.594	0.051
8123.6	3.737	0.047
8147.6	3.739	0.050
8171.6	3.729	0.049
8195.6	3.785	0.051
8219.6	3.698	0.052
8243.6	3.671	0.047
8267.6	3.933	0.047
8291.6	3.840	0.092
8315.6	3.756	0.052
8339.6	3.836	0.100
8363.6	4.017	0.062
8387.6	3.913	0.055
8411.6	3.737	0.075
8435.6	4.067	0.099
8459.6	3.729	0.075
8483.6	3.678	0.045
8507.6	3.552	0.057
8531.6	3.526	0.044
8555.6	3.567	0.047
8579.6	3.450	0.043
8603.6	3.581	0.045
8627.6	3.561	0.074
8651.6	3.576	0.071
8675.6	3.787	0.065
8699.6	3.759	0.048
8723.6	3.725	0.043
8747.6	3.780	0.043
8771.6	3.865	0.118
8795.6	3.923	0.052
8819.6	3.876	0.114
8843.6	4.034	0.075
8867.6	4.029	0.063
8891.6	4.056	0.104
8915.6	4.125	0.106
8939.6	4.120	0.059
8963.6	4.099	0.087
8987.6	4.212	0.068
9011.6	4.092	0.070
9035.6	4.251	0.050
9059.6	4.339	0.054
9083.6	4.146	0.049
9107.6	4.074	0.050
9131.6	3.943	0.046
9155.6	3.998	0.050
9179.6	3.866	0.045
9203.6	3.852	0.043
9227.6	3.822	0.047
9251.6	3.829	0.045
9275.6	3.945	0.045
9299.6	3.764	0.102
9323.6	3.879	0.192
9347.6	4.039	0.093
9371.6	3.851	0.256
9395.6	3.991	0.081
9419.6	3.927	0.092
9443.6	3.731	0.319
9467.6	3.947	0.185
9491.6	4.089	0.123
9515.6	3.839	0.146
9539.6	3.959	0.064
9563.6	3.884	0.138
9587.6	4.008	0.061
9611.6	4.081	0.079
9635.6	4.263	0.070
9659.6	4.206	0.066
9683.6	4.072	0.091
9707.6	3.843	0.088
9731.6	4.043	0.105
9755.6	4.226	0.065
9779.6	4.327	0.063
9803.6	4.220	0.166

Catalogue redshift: 0.199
